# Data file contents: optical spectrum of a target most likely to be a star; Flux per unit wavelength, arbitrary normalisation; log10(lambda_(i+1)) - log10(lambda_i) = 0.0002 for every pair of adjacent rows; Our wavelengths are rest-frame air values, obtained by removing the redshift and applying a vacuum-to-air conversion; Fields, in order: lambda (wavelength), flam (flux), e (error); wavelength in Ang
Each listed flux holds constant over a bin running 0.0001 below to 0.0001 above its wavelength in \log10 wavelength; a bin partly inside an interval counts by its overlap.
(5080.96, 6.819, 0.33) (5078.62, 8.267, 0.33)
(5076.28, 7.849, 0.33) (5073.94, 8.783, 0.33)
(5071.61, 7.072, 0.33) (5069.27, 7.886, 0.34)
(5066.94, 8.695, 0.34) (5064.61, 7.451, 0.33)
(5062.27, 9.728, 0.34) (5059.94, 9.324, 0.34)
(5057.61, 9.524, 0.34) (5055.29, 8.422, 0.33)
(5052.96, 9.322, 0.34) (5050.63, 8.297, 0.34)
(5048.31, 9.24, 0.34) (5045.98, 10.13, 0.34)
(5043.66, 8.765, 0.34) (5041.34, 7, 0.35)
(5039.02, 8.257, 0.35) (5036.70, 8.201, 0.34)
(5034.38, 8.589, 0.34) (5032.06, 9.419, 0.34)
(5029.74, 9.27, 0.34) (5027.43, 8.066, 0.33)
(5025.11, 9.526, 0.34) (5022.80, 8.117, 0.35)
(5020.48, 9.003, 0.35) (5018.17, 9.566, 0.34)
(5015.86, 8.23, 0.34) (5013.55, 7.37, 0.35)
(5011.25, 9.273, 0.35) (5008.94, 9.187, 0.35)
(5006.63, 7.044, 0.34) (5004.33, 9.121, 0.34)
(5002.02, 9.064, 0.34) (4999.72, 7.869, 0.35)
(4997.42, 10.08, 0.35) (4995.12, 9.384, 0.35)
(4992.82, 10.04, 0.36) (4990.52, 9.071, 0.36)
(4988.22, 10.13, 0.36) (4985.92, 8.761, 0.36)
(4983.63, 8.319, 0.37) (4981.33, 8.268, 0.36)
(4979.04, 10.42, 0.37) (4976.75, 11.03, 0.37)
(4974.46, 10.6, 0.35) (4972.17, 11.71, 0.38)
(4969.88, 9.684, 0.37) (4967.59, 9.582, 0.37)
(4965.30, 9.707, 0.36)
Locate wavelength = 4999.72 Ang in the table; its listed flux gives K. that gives 7.869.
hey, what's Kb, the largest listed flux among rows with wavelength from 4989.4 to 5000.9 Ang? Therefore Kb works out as 10.08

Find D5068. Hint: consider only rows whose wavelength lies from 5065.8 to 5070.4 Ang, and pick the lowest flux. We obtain 7.886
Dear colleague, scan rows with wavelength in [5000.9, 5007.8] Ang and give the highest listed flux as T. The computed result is 9.121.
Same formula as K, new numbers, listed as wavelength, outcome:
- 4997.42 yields 10.08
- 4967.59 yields 9.582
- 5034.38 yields 8.589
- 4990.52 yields 9.071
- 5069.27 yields 7.886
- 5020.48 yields 9.003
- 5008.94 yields 9.187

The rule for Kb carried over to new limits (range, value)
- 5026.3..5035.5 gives 9.419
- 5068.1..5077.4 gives 8.783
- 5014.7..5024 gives 9.566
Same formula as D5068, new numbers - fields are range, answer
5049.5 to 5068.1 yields 7.451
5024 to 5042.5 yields 7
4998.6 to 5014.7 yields 7.044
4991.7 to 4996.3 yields 9.384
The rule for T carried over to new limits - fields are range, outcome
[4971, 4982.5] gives 11.71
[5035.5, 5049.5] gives 10.13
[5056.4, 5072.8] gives 9.728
